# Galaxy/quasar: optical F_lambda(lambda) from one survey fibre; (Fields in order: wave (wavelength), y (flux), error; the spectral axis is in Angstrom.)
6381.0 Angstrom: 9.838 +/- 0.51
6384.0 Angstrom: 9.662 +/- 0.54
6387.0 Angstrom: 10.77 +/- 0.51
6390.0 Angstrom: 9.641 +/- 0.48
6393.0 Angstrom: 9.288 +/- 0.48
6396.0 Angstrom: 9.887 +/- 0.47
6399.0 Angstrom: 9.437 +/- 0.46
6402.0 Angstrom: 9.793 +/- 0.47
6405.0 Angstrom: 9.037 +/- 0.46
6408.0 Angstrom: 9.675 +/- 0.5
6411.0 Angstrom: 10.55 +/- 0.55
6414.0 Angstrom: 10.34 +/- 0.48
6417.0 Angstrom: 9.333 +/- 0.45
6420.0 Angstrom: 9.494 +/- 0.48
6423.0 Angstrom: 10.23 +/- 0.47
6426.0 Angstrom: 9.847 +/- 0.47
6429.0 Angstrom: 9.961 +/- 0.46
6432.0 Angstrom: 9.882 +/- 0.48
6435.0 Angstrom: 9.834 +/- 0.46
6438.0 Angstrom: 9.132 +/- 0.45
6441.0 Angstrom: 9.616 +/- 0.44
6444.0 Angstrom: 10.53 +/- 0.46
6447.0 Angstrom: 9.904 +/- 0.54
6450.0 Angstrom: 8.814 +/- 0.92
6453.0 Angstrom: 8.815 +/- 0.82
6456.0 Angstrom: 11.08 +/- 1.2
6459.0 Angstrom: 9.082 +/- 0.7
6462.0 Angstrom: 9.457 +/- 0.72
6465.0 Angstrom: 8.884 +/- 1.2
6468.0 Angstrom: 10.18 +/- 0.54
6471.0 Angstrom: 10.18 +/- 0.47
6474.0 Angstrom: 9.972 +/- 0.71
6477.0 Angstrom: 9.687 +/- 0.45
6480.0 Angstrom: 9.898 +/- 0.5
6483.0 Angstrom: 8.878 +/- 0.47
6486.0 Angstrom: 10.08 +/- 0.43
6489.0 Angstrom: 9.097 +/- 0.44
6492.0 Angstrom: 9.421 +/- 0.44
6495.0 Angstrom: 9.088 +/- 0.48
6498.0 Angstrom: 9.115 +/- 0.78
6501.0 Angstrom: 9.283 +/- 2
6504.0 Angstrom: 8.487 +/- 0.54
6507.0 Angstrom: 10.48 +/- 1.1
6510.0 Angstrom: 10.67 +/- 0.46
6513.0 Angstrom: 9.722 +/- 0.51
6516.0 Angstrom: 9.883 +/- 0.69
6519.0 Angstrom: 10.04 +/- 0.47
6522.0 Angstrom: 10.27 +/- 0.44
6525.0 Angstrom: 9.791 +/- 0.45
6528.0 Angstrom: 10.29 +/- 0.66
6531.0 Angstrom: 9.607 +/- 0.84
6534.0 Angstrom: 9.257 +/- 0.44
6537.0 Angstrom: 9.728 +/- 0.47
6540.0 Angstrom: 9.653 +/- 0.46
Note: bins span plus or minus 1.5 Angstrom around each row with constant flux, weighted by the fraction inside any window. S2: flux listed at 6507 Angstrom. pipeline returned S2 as 10.48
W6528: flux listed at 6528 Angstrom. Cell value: 10.29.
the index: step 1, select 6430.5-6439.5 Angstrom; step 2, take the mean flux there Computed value 9.62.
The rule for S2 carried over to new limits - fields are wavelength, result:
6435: 9.834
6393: 9.288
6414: 10.34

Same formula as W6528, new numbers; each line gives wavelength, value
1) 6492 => 9.421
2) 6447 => 9.904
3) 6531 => 9.607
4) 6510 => 10.67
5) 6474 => 9.972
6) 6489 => 9.097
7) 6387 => 10.77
